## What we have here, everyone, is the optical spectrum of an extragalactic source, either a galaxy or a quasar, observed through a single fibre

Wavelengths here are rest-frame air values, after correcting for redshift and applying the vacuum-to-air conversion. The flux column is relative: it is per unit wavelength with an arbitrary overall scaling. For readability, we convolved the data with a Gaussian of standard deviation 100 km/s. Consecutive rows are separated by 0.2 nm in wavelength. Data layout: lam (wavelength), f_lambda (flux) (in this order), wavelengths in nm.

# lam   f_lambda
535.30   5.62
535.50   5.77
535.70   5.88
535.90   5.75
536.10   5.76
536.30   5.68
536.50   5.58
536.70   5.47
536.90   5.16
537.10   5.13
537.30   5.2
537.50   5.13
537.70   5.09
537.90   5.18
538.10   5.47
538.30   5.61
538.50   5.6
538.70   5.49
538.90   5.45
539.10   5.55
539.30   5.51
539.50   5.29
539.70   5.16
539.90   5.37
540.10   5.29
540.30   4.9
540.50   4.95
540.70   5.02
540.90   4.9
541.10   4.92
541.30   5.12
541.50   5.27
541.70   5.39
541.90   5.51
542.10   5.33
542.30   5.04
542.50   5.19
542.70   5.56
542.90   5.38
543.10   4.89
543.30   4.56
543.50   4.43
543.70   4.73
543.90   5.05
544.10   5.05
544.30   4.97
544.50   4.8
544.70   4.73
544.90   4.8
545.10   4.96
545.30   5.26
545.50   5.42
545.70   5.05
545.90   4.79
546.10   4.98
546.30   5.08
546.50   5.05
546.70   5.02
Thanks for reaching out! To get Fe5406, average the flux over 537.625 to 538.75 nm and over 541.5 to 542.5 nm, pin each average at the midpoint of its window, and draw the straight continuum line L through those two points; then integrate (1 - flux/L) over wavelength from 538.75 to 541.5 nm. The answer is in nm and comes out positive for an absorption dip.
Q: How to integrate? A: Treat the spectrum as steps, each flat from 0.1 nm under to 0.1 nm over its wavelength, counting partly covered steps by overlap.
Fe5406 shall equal 0.08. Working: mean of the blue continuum 5.41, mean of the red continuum 5.3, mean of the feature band 5.2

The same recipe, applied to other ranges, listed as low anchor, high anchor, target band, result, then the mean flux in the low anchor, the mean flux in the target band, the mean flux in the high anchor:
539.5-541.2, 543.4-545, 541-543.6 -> -0.09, 5.08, 5.12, 4.82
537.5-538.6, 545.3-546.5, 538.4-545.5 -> 0.13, 5.37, 5.13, 5.08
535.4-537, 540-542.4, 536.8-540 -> 0.04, 5.63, 5.34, 5.14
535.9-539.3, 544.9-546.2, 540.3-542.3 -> 0.04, 5.42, 5.14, 5.06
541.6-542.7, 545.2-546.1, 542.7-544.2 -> 0.09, 5.32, 4.92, 5.11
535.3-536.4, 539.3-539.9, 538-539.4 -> -0.03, 5.75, 5.53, 5.3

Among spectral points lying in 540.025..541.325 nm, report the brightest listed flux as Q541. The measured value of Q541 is 5.29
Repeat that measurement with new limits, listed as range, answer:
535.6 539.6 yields 5.88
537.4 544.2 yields 5.61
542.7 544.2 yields 5.56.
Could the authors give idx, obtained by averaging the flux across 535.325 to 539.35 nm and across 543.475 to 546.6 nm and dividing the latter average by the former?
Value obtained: 0.9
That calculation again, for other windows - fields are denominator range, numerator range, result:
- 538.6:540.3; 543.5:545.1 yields 0.91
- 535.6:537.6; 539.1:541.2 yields 0.94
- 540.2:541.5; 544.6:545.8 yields 1.01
